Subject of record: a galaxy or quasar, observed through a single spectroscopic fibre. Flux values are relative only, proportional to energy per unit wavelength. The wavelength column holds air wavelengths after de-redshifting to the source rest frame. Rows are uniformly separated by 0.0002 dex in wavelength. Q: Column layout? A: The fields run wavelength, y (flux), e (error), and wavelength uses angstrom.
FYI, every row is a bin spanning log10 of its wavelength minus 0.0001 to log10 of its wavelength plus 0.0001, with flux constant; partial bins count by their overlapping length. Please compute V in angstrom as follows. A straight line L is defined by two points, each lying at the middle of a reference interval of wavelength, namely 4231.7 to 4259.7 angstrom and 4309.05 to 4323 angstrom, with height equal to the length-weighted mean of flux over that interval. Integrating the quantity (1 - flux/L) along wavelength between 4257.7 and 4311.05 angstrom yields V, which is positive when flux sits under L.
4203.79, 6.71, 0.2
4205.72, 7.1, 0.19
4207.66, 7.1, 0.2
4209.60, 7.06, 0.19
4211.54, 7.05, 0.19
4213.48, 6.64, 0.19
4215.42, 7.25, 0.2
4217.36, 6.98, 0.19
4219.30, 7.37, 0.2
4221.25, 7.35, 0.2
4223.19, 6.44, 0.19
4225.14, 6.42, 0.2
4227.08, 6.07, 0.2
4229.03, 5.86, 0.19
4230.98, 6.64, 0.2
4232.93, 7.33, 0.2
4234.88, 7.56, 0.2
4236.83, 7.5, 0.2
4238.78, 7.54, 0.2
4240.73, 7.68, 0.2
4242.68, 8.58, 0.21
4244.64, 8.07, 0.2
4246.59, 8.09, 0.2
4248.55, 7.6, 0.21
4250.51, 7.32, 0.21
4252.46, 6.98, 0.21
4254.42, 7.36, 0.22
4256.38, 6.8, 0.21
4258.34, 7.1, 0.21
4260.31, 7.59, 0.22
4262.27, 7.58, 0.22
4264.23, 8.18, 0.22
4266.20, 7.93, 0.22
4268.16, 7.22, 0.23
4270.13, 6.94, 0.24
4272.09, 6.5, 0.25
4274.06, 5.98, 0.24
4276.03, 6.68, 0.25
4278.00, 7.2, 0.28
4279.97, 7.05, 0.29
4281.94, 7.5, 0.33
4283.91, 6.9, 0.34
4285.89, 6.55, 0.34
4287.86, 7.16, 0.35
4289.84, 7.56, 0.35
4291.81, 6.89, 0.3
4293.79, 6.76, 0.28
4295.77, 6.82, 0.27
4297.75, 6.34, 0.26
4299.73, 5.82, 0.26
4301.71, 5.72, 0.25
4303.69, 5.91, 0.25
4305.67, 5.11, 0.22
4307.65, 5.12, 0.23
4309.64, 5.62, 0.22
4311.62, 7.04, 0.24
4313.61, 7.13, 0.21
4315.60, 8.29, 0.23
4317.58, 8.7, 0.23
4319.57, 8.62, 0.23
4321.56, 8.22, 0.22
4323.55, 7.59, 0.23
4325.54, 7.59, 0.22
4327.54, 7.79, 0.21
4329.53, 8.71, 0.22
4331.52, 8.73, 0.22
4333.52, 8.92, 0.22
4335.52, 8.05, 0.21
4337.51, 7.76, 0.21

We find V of 6.3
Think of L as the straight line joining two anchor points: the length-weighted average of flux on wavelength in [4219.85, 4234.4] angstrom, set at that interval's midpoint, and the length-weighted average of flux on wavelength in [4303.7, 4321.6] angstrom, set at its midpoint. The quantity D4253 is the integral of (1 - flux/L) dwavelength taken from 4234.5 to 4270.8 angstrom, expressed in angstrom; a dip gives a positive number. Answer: -4.4 angstrom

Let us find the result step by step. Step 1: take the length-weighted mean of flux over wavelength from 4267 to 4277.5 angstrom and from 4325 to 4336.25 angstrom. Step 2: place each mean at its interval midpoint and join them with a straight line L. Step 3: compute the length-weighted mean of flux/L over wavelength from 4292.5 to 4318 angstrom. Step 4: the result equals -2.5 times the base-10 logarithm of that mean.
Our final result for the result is 0.18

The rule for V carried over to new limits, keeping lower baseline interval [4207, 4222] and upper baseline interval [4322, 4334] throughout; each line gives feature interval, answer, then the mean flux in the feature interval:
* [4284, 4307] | 4.2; 6.42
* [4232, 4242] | -0.3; 7.56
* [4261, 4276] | 0.9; 7.17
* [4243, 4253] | -0.4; 7.7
